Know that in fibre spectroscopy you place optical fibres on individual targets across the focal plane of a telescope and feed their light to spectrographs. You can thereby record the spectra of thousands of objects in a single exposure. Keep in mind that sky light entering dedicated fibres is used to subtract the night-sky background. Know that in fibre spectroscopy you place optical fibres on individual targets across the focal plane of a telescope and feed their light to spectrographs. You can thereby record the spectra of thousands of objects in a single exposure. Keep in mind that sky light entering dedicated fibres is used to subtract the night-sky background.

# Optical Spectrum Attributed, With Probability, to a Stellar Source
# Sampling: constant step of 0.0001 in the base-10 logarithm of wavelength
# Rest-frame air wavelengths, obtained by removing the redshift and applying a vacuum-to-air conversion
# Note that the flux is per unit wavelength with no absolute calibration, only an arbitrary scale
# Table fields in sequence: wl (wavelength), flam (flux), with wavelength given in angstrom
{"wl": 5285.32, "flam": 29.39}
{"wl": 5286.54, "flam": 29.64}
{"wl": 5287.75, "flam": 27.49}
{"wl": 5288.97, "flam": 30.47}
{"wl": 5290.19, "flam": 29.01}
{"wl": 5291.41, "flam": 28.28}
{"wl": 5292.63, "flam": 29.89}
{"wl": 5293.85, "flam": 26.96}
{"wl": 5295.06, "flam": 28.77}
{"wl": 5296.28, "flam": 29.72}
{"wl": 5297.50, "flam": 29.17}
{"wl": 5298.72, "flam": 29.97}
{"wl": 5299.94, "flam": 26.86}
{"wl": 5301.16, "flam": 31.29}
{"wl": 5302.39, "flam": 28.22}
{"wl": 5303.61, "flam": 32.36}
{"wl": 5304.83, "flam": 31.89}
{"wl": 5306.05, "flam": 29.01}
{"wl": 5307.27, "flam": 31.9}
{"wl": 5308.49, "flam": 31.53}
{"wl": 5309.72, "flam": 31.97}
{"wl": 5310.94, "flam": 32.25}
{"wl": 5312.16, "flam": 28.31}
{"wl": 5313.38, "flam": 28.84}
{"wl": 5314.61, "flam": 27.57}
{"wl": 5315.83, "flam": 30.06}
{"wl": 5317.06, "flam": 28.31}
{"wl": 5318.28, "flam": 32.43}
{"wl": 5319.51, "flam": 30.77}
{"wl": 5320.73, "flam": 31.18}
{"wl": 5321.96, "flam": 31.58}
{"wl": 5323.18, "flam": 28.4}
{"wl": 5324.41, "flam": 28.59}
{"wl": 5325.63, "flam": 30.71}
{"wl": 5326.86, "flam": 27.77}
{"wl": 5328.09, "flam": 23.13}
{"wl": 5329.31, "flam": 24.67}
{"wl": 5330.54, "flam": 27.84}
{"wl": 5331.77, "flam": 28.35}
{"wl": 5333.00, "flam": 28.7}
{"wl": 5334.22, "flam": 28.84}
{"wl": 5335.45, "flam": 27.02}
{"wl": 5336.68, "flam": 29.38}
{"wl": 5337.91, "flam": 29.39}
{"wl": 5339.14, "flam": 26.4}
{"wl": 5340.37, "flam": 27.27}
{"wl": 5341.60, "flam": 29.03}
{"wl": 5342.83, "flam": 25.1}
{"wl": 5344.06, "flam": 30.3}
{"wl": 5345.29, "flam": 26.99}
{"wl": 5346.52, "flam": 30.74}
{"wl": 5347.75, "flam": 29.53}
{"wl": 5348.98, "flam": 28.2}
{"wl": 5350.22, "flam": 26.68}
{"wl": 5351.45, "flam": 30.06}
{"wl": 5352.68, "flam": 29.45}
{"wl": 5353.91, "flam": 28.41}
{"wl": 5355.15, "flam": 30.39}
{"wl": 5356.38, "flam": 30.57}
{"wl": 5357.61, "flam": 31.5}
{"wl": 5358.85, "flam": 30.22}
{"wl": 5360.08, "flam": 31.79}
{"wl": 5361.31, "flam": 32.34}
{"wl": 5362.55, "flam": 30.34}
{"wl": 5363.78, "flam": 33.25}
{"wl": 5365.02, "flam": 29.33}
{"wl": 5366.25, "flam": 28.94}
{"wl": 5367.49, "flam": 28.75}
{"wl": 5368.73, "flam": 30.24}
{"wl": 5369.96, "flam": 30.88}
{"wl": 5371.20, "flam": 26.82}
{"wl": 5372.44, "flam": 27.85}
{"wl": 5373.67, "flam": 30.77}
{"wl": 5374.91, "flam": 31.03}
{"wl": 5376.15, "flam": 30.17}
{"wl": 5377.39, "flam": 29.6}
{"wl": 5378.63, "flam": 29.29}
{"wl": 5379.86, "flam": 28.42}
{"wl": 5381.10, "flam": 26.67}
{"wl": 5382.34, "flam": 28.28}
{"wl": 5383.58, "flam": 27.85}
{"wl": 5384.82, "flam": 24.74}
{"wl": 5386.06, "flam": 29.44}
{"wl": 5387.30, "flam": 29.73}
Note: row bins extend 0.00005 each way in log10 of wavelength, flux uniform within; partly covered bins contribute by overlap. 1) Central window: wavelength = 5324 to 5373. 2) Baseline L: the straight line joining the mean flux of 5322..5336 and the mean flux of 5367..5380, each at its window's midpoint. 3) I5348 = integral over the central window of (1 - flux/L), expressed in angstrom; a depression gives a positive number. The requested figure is -0.6 angstrom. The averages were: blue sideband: 27.8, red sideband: 29.5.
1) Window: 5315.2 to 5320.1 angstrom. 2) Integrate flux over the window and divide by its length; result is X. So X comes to 30.4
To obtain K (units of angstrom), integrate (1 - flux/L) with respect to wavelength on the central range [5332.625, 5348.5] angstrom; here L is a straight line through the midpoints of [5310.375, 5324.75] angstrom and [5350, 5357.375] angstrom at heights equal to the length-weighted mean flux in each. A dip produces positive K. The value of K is 0.7 angstrom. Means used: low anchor 29.9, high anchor 29.5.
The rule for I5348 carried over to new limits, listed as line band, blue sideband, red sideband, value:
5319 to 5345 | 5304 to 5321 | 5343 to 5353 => 1.1 angstrom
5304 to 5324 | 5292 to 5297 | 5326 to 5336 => -1.7 angstrom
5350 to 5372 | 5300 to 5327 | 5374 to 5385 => -0.7 angstrom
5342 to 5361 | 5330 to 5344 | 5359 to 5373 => -0.2 angstrom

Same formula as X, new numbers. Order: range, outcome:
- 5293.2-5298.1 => 28.7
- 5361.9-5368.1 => 30.1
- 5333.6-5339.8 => 28.2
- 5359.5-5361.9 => 32.1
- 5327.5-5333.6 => 26.5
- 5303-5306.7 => 31.1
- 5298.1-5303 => 29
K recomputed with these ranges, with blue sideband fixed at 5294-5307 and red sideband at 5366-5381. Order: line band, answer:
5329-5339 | 0.50 angstrom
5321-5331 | 0.55 angstrom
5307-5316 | -0.19 angstrom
